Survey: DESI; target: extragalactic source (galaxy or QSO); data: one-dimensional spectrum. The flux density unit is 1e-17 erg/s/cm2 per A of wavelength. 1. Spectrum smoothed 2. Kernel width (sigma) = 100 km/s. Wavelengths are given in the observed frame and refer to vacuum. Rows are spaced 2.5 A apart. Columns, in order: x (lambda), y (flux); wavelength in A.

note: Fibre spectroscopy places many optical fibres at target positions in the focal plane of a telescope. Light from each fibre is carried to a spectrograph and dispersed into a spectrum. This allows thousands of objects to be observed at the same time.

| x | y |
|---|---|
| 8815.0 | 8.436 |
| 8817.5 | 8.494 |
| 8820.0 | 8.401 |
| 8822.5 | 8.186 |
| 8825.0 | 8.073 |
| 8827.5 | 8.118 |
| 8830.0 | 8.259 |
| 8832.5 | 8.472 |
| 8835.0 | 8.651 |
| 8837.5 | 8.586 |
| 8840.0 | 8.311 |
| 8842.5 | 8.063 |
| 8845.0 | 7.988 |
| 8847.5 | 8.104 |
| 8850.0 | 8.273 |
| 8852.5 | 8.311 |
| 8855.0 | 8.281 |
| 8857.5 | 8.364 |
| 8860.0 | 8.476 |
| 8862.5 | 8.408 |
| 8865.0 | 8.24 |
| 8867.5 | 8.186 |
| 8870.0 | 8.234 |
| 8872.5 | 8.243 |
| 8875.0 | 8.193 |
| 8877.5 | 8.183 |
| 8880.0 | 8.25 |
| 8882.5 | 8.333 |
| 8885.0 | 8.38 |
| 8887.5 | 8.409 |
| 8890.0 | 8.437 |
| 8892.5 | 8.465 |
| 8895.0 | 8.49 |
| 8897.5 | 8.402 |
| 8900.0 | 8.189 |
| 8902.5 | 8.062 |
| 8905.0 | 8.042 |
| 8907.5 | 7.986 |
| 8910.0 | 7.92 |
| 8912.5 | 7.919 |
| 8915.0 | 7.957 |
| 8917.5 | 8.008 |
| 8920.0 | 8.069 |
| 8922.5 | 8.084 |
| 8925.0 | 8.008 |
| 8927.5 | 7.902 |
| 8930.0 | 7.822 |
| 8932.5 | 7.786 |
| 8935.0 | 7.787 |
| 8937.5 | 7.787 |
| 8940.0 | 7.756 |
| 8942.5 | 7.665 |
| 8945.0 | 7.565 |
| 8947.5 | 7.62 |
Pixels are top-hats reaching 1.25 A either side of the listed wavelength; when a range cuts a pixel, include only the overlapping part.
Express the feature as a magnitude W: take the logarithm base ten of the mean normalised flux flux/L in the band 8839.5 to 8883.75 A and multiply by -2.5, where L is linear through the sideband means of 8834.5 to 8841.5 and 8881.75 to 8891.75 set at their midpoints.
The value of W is 0.026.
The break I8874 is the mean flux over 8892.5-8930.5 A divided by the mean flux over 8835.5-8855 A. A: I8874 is 0.98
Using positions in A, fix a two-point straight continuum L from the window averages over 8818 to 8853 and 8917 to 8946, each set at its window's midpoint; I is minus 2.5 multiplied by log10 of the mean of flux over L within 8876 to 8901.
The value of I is -0.041 mag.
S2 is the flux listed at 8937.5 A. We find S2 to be 7.787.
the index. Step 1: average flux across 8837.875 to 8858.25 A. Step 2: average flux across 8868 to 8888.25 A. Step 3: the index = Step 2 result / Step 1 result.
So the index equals 1.01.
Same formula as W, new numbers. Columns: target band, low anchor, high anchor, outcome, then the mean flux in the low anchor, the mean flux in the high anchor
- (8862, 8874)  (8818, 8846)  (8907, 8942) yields -0.01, 8.29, 7.91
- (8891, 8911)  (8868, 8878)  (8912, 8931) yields -0.02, 8.21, 7.98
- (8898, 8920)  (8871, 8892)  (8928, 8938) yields 0.00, 8.31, 7.8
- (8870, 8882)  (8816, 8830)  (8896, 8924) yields -0.01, 8.26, 8.06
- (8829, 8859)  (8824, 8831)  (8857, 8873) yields -0.01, 8.15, 8.31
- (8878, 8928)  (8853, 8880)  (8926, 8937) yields -0.02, 8.28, 7.83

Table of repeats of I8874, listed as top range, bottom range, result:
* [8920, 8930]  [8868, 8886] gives 0.97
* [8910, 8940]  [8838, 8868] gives 0.96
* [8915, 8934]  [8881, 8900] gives 0.95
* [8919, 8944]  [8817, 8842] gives 0.94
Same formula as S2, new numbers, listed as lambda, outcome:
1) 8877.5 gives 8.183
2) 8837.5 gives 8.586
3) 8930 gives 7.822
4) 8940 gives 7.756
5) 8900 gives 8.189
